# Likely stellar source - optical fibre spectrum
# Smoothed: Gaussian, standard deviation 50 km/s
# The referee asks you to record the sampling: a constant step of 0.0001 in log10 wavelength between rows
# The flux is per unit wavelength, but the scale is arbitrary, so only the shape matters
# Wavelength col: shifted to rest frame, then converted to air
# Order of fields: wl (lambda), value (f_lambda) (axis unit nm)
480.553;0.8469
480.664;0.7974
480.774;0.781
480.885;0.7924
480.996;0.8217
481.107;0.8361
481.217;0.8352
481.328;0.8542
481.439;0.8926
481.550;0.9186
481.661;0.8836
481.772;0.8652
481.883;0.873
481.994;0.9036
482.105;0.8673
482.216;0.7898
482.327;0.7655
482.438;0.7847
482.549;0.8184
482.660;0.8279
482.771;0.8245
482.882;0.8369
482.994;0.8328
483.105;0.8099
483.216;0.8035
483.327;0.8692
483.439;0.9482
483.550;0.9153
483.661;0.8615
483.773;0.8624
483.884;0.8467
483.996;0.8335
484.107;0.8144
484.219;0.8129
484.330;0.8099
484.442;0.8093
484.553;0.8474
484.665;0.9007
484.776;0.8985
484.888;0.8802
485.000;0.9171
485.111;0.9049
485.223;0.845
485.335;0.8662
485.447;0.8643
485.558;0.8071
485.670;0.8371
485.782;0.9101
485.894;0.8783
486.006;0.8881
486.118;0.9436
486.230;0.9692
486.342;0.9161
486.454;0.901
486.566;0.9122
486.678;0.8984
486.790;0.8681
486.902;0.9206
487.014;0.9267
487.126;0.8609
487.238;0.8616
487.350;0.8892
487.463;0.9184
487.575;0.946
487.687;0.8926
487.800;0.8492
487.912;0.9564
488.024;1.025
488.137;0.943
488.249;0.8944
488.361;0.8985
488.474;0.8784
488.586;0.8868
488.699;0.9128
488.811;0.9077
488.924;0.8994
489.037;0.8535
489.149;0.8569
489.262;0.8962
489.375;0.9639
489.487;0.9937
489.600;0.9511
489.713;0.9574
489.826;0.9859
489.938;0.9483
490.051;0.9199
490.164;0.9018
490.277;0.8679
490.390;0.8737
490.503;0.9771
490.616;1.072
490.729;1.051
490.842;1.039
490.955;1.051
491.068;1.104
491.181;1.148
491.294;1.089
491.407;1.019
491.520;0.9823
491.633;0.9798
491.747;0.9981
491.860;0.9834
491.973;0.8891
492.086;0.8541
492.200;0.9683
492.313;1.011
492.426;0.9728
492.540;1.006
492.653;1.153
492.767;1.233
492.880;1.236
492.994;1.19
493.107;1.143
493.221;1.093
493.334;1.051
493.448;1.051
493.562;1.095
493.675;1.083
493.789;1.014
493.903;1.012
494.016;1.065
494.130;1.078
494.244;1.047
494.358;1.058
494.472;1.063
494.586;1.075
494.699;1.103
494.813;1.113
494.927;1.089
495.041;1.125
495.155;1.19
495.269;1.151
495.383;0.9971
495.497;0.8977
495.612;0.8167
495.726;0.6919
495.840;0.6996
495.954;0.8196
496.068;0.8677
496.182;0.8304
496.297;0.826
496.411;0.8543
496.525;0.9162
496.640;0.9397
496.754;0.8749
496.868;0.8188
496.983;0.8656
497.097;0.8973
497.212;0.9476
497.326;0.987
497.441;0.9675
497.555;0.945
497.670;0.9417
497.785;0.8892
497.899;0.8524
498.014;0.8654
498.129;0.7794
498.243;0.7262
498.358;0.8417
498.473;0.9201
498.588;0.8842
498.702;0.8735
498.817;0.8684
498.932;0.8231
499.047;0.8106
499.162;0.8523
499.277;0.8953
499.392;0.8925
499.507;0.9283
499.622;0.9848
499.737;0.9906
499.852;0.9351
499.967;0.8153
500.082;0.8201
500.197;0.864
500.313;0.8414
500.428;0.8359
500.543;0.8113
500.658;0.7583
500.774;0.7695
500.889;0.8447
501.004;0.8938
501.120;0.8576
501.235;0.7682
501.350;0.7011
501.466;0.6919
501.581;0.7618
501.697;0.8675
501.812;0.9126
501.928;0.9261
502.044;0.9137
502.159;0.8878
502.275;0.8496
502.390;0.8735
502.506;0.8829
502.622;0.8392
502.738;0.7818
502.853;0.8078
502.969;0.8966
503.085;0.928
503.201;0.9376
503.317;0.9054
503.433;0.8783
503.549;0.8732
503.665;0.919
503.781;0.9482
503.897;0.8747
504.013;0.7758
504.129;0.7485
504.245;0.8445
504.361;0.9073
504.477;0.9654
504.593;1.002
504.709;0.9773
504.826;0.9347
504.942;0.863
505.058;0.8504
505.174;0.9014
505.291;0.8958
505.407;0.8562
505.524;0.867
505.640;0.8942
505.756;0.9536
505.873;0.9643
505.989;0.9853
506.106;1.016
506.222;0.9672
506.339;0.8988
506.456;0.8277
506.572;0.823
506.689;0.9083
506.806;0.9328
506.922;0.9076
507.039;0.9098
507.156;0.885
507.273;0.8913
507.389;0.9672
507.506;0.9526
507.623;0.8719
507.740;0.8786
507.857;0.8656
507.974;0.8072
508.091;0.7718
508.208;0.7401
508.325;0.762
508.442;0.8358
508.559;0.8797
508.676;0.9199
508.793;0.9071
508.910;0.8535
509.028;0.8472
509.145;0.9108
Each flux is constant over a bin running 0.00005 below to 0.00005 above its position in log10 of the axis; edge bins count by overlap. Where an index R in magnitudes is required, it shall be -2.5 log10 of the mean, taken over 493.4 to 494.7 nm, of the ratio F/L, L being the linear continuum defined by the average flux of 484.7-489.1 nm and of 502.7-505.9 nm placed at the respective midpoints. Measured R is -0.184 mag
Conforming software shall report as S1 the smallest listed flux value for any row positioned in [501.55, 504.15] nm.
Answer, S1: 0.7485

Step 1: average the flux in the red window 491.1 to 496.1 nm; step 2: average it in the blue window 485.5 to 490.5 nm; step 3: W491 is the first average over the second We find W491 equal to 1.1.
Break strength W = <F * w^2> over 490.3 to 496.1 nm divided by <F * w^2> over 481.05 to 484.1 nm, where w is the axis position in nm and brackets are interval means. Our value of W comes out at 1.26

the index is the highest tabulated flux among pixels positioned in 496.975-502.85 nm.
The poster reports 0.9906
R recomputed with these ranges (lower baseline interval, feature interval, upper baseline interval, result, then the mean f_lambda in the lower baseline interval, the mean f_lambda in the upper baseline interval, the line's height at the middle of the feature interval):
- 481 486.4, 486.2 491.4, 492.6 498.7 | -0.038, 0.86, 0.974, 0.908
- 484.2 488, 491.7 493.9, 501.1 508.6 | -0.191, 0.888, 0.877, 0.884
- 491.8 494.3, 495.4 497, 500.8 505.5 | 0.186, 1.06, 0.868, 0.997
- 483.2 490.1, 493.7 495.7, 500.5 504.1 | -0.200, 0.895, 0.849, 0.871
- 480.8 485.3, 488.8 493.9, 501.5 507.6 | -0.163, 0.85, 0.894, 0.867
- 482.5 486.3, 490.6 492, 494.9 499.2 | -0.177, 0.862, 0.892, 0.878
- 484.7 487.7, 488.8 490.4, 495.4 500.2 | -0.039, 0.894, 0.871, 0.887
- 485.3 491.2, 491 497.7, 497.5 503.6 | -0.122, 0.926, 0.858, 0.892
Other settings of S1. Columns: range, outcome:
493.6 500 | 0.6919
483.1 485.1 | 0.8035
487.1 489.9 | 0.8492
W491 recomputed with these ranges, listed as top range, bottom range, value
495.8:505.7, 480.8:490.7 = 0.98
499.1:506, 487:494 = 0.89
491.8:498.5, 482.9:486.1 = 1.13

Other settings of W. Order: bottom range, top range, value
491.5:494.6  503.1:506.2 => 0.90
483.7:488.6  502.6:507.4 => 1.09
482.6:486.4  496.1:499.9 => 1.08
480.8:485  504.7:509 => 1.15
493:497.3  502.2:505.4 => 0.93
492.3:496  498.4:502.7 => 0.84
